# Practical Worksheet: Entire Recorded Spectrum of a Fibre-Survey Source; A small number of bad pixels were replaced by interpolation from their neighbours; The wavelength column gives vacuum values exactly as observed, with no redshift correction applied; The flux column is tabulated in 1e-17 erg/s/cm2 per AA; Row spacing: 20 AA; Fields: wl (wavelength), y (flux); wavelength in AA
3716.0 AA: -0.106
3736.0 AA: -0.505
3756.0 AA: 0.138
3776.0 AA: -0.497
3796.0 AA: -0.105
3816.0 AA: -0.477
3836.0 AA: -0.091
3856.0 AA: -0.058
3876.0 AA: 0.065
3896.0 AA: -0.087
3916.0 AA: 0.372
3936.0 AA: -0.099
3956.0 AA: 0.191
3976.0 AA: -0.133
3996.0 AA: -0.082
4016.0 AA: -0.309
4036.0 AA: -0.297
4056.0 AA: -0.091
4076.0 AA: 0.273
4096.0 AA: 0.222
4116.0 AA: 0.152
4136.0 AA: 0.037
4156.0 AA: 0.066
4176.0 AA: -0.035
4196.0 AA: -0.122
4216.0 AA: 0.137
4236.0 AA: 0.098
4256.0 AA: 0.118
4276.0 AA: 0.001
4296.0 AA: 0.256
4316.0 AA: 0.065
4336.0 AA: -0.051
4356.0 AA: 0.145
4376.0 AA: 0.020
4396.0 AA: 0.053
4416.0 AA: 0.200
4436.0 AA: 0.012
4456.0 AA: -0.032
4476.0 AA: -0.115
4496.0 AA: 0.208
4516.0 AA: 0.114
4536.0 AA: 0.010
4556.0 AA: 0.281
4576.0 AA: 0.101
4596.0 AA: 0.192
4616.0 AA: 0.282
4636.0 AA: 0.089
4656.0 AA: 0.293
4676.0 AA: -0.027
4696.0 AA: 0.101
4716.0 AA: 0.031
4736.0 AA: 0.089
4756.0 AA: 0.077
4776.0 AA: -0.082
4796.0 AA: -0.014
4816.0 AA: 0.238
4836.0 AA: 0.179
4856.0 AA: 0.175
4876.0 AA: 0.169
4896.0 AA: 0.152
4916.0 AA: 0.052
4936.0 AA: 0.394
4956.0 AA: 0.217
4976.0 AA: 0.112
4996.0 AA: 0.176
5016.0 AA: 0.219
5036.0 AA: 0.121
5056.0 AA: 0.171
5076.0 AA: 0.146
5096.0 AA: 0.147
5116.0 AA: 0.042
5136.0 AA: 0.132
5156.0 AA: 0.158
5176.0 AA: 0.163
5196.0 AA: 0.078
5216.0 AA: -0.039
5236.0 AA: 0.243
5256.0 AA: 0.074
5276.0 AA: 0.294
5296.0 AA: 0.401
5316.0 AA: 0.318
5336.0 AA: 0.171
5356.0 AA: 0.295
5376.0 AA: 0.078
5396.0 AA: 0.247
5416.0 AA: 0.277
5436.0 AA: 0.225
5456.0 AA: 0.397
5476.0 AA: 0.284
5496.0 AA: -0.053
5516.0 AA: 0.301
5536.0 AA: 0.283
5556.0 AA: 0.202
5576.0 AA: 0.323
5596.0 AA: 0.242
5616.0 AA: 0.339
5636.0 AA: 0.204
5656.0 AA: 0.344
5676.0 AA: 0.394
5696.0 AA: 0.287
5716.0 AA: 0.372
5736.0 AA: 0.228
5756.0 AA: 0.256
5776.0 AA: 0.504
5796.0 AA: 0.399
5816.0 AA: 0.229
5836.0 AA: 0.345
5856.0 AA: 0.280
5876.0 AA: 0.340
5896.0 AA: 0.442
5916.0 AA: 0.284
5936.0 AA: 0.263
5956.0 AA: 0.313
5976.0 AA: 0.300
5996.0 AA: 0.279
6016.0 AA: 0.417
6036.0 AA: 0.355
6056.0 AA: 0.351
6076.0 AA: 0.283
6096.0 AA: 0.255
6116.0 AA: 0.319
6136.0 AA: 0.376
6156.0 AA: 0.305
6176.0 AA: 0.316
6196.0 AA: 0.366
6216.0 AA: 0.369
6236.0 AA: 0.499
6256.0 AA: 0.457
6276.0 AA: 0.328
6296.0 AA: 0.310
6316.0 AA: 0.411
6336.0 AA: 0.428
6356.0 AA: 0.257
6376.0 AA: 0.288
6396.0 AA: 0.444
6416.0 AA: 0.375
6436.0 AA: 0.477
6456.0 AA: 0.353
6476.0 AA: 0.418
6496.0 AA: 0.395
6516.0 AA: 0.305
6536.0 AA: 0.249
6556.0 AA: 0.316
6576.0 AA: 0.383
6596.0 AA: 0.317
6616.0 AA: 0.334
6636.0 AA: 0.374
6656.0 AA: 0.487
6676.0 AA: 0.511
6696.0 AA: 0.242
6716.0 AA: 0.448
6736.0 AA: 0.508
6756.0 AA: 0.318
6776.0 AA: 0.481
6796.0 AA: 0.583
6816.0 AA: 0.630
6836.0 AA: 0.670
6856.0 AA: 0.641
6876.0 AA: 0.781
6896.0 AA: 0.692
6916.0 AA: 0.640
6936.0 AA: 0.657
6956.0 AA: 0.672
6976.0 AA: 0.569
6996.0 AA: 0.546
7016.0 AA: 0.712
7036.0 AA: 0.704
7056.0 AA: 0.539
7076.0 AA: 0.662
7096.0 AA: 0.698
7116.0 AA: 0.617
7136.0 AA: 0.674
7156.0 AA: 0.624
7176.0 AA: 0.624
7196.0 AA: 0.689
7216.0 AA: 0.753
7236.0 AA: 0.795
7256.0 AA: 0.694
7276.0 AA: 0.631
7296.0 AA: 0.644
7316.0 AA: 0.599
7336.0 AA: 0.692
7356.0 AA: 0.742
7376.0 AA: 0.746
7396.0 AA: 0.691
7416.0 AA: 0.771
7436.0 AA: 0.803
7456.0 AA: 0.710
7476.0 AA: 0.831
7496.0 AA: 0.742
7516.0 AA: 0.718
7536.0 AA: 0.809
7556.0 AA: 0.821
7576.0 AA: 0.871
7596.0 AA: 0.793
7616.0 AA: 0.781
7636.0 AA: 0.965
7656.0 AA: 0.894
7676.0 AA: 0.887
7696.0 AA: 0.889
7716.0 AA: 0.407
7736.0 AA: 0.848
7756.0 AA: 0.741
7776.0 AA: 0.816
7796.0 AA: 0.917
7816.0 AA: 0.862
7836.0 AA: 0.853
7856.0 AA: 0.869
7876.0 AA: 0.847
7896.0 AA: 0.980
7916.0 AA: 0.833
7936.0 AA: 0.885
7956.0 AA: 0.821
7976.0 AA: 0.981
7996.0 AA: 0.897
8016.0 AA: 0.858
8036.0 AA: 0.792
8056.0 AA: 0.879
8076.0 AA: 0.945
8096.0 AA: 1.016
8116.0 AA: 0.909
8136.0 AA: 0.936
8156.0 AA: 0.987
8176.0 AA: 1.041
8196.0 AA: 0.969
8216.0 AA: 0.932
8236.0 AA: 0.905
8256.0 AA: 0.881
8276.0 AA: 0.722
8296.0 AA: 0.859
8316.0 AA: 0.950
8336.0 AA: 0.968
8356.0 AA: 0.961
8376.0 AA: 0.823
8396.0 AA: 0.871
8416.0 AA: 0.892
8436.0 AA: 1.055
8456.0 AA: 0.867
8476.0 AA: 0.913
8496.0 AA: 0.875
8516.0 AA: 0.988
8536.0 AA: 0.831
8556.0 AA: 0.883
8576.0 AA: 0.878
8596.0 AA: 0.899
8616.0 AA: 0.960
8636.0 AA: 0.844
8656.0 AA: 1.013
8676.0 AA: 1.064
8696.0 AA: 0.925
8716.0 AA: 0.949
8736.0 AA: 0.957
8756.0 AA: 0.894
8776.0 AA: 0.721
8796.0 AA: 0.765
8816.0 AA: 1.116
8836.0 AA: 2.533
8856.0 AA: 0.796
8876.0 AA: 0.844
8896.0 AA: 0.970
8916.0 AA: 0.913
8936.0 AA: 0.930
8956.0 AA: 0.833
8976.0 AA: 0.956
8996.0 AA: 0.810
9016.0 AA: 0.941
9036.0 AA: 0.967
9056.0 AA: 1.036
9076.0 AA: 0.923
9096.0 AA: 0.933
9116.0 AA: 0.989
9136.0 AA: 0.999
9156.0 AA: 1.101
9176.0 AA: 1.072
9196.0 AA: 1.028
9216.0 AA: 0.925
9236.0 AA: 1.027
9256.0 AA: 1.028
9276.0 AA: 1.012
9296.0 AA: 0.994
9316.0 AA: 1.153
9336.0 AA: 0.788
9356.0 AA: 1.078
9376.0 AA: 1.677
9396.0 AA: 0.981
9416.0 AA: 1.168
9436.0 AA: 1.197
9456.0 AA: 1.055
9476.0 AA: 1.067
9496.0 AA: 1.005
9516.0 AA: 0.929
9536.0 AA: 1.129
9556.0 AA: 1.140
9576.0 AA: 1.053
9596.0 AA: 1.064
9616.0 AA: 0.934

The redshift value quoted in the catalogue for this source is 0.70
